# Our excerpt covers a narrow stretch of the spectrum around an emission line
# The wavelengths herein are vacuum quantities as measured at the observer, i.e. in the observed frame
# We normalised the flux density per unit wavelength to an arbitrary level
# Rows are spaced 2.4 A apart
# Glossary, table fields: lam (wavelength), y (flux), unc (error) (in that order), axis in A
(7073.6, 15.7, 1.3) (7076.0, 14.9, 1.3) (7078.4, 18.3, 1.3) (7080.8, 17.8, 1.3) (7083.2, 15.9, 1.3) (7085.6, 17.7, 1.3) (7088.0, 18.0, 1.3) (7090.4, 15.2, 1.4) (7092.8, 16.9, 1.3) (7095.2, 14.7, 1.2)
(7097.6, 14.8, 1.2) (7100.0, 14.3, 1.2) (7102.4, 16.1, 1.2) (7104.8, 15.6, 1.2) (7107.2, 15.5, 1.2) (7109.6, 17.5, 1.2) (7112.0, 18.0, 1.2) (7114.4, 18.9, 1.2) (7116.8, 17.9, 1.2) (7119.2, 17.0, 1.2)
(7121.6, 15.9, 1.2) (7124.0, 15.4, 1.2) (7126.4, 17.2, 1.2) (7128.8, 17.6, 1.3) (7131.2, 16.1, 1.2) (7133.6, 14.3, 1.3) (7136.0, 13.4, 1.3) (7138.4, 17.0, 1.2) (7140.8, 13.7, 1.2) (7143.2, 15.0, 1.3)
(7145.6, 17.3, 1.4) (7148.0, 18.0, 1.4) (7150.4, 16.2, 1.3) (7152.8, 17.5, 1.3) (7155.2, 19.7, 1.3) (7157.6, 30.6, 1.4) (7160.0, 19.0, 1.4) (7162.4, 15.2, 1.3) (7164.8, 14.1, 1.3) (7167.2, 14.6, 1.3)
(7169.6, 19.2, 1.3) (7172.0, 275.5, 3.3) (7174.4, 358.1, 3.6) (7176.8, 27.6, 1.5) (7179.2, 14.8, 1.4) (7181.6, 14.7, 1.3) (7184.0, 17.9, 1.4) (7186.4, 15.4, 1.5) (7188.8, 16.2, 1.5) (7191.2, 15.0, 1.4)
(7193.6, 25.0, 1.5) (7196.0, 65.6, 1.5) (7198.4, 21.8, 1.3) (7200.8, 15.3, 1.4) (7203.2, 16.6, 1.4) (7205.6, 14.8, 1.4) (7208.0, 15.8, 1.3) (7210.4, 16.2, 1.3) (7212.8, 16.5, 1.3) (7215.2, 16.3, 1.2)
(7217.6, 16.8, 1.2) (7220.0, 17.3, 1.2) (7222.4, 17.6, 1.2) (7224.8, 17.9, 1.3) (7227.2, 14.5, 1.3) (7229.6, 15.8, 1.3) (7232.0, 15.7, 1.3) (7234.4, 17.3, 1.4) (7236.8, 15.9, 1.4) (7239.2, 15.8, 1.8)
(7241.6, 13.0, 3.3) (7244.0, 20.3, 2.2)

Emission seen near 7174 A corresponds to H-alpha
